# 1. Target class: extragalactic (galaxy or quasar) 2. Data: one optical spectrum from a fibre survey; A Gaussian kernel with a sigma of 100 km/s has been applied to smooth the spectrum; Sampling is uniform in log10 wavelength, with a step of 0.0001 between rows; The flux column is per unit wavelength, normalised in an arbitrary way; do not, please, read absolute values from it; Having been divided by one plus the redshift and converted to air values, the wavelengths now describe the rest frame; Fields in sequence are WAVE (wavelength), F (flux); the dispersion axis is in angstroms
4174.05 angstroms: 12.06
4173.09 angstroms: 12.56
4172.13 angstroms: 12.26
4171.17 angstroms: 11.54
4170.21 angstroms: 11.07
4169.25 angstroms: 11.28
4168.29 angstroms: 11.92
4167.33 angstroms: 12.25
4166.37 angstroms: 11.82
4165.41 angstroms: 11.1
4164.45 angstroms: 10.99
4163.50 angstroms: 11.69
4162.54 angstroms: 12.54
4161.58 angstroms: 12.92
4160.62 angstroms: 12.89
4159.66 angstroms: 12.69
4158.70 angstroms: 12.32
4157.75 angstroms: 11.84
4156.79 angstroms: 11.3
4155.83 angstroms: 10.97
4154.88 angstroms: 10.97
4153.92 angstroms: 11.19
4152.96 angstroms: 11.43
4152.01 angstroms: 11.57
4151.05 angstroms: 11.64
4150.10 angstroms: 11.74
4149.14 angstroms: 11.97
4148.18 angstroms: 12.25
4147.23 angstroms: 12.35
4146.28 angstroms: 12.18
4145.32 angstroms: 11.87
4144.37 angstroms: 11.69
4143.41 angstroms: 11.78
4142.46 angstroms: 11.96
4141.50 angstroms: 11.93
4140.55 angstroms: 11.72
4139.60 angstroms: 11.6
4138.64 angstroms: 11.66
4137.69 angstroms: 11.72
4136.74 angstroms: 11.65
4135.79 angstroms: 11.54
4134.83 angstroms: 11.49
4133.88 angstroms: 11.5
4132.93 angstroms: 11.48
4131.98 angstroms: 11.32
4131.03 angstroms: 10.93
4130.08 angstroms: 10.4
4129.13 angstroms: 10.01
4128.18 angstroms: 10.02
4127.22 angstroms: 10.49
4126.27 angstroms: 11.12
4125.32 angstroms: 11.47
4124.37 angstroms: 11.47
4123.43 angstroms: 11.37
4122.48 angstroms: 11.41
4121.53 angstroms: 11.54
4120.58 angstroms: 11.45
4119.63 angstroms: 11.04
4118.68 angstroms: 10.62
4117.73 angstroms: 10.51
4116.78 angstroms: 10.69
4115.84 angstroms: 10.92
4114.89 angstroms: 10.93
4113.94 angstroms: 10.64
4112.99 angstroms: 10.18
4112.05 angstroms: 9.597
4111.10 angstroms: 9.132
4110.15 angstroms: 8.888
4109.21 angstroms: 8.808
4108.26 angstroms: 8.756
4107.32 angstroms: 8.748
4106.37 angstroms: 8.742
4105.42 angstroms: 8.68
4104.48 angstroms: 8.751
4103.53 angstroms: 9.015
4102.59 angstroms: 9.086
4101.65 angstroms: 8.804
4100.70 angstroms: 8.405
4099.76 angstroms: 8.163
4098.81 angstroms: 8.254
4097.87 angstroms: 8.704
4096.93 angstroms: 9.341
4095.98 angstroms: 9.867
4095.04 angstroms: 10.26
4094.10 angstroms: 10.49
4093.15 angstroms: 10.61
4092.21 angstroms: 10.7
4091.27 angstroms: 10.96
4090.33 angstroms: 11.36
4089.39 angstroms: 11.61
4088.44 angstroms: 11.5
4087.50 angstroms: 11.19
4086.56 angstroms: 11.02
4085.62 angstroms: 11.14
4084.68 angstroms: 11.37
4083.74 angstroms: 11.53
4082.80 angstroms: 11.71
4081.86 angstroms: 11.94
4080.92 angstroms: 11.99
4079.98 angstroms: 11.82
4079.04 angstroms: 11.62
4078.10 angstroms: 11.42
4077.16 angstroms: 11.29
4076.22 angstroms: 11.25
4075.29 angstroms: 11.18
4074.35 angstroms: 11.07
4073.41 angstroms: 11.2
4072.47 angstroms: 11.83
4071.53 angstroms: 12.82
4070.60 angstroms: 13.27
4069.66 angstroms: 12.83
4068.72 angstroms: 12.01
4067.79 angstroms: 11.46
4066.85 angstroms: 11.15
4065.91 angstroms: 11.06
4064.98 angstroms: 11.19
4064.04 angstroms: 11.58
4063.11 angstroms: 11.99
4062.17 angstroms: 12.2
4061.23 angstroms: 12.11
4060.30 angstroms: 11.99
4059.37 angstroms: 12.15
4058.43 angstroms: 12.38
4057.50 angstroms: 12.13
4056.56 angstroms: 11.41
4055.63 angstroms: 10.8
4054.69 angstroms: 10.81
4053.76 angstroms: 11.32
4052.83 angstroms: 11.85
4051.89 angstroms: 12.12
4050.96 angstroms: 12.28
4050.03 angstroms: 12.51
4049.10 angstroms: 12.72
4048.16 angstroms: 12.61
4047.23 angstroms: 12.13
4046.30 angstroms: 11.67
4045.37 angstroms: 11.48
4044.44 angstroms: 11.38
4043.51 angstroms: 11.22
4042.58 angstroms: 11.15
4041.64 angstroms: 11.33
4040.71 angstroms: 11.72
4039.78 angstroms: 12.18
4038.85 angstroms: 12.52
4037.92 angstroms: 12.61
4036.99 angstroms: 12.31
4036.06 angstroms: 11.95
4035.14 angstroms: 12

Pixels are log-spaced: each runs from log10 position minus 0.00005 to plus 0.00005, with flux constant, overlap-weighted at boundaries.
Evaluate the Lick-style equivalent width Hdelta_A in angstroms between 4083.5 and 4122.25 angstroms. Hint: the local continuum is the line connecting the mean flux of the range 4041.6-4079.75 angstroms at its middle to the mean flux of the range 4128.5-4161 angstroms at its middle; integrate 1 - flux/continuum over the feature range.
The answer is 5.4 angstroms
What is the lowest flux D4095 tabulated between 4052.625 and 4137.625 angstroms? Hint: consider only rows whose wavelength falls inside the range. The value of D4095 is 8.163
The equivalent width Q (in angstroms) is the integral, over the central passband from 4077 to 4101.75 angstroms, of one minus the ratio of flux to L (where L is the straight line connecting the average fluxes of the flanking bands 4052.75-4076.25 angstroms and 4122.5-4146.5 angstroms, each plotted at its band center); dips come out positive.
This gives 2.05 angstroms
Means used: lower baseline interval 11.7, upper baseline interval 11.4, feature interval 10.6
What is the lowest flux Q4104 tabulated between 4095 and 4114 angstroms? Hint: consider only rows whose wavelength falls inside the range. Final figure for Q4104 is 8.163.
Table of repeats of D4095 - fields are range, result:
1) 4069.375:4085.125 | 11.07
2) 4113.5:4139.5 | 10.01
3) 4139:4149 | 11.6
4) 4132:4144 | 11.48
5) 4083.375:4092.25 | 10.7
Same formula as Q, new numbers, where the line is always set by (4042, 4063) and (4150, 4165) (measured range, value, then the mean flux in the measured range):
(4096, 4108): 3.1 angstroms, 8.77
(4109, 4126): 1.7 angstroms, 10.6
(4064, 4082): 0.2 angstroms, 11.7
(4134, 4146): 0.1 angstroms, 11.7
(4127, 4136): 0.7 angstroms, 10.9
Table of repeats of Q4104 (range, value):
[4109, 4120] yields 8.808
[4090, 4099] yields 8.254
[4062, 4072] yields 11.06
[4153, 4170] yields 10.97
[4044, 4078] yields 10.8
